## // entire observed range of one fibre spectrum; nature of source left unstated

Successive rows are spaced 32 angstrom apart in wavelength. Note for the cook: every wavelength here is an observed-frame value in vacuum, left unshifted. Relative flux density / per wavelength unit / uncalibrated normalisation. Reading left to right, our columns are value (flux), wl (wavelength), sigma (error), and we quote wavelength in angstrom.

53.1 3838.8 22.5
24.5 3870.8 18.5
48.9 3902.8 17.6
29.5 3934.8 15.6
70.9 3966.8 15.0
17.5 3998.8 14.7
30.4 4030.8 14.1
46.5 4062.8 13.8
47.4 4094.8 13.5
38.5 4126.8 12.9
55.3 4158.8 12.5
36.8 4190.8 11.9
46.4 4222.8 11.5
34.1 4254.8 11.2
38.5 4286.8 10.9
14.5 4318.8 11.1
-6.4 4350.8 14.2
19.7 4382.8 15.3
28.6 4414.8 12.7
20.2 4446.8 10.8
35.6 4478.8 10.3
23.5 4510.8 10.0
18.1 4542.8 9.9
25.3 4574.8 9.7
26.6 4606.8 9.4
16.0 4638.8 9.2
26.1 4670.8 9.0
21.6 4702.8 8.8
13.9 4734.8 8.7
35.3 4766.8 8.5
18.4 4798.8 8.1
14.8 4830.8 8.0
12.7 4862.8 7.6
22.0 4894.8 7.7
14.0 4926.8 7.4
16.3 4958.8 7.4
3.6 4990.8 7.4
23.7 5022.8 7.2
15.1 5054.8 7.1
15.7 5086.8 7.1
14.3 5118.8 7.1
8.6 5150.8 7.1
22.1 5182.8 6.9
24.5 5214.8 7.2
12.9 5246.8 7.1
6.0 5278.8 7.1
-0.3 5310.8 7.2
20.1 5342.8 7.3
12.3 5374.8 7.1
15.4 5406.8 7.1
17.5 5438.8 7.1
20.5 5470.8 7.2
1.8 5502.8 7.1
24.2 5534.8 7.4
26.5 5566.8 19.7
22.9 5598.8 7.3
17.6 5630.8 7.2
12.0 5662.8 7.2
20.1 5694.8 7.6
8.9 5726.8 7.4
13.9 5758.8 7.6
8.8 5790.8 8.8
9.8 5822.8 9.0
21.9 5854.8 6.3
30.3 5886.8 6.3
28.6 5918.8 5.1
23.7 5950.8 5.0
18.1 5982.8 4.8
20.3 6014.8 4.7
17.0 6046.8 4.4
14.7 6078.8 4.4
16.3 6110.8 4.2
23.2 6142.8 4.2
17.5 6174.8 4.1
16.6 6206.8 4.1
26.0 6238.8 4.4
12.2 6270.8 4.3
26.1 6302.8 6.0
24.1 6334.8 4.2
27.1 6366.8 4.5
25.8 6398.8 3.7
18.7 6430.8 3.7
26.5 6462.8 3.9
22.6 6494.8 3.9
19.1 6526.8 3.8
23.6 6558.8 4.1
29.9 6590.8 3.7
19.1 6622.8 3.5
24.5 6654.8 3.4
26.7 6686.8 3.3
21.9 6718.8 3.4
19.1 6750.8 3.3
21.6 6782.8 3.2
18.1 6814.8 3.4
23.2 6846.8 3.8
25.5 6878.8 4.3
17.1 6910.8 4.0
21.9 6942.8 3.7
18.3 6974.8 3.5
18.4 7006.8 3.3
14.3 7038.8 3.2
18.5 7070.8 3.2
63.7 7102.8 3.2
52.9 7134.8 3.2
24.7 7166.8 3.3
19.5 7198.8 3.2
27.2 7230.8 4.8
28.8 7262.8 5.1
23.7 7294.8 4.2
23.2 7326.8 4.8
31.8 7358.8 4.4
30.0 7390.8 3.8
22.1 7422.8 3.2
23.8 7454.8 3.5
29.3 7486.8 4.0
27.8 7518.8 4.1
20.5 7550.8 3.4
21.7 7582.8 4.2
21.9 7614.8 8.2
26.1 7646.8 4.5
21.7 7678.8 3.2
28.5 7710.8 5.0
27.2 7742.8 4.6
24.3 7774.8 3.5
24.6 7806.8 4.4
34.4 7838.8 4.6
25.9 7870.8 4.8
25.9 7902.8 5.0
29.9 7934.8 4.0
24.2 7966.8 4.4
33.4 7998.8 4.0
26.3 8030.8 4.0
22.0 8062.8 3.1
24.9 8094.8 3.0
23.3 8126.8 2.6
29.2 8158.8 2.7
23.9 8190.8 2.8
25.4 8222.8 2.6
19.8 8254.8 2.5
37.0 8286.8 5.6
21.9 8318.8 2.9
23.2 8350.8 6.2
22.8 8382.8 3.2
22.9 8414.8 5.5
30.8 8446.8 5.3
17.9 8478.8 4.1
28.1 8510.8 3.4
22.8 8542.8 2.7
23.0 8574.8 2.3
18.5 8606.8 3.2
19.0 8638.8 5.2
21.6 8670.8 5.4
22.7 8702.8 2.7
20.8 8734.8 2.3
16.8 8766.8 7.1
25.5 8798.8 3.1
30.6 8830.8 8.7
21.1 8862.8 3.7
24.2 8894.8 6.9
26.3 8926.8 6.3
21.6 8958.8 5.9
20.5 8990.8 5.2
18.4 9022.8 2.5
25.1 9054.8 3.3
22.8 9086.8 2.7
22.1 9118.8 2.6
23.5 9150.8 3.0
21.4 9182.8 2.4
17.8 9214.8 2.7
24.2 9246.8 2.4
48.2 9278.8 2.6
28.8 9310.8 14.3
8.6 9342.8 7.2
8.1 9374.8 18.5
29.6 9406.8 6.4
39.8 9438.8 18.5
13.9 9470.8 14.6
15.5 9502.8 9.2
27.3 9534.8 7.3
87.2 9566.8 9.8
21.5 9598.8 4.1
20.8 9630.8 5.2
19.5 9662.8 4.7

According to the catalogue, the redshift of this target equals 0.91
